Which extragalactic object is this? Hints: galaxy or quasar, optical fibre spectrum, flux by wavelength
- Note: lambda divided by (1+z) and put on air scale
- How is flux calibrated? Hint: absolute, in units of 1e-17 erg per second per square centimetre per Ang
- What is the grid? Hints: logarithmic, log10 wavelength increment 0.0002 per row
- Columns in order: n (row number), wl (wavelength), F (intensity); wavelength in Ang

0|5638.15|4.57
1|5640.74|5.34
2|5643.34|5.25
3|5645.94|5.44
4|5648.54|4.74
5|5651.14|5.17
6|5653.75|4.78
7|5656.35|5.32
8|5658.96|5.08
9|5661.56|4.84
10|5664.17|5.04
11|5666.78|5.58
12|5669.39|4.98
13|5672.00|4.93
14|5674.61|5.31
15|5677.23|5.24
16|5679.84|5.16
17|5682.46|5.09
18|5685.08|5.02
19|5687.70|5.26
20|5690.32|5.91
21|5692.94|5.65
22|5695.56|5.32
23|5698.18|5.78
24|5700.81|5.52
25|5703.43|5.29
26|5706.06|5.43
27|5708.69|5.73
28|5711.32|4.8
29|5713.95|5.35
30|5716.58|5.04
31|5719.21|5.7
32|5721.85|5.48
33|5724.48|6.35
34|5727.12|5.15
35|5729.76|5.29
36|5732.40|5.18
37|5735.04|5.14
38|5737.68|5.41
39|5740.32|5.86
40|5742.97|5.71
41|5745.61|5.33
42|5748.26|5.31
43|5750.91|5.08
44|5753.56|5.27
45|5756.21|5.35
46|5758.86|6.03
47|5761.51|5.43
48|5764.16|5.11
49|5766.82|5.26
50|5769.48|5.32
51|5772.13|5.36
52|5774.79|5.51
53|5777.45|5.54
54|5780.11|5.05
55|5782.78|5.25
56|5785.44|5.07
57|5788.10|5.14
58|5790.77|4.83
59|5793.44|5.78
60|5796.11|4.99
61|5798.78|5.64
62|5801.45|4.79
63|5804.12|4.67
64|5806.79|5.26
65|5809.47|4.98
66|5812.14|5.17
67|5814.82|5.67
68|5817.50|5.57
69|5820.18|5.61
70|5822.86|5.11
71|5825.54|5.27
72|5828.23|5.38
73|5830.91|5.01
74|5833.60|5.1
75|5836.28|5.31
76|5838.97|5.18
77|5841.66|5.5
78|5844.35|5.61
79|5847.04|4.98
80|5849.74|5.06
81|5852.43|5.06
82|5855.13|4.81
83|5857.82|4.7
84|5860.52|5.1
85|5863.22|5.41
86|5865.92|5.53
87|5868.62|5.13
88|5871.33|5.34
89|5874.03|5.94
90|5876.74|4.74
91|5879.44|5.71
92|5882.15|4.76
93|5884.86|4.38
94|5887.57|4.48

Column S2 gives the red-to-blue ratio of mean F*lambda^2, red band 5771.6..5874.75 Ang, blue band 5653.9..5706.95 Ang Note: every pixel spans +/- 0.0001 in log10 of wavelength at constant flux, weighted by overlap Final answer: 1.0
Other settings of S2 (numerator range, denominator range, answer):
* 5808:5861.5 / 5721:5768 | 0.99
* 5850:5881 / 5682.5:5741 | 1.01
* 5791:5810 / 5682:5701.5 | 0.98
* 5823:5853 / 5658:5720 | 1.04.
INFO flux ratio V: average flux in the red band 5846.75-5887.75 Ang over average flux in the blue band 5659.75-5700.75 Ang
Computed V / 0.96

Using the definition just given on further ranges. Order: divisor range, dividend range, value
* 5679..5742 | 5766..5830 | 0.97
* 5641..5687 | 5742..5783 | 1.05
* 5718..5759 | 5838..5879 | 0.96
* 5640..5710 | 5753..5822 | 1.01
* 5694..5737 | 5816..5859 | 0.96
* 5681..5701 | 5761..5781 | 0.98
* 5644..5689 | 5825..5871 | 1.01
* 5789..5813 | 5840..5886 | 1.01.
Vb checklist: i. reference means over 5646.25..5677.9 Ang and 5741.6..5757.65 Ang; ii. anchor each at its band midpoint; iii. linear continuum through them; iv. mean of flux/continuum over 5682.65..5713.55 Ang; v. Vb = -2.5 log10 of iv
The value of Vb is -0.04 mag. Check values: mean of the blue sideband 5.09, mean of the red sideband 5.35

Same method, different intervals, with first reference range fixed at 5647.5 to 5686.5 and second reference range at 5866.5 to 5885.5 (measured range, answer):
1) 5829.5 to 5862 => 0.01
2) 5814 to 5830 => -0.05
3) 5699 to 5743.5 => -0.07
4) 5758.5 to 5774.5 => -0.05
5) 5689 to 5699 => -0.11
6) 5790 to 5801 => -0.03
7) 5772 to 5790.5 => -0.02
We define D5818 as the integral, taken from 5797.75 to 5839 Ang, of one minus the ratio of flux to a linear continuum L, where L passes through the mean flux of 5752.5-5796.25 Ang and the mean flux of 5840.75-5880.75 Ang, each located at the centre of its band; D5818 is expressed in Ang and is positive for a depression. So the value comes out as 0.4 Ang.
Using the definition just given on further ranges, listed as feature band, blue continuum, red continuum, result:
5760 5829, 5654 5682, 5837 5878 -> -1.0 Ang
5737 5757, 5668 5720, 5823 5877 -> -0.5 Ang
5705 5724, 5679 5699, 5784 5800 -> -0.2 Ang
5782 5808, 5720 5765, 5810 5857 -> 0.9 Ang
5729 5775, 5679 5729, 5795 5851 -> -0.3 Ang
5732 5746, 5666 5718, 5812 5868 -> -0.4 Ang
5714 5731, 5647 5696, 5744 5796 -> -0.8 Ang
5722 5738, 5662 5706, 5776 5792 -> -0.6 Ang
